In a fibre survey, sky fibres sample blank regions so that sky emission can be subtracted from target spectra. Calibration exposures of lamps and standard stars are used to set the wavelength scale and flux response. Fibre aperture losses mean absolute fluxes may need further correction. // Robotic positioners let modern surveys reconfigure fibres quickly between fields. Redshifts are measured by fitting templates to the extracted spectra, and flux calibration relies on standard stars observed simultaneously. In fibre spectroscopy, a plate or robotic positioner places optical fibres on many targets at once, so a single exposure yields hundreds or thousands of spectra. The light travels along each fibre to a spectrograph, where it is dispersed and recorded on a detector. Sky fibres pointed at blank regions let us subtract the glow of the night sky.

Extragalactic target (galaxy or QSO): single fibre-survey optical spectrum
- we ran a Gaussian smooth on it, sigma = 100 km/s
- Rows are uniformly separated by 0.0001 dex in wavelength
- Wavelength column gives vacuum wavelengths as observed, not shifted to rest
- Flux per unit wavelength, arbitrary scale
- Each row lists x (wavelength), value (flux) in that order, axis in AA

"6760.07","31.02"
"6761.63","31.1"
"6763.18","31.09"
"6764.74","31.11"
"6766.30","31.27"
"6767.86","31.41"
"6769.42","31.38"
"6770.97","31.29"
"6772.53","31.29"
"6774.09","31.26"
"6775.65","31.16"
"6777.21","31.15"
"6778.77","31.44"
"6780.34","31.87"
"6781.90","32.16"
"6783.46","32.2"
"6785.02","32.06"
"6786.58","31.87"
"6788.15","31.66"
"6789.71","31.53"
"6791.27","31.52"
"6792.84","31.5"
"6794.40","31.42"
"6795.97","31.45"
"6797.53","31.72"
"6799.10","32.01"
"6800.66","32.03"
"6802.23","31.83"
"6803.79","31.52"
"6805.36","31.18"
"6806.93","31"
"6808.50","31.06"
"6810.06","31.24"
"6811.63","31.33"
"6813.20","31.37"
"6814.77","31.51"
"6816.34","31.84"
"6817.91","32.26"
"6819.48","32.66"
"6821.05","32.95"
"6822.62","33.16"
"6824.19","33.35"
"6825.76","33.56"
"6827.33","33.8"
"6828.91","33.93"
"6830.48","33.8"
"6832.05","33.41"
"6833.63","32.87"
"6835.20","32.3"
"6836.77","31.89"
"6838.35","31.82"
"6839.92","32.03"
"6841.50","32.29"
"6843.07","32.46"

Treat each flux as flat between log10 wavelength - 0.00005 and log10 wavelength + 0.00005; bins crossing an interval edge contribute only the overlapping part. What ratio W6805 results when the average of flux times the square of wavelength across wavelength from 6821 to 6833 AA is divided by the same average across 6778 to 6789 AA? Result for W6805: 1.06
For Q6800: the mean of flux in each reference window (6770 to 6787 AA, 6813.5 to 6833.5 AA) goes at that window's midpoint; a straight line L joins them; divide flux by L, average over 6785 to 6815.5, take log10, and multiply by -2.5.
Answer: 0.03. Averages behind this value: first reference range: 31.6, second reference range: 33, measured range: 31.5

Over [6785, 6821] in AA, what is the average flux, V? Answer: 31.6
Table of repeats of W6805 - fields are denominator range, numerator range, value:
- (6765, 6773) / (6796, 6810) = 1.02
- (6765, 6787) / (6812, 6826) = 1.04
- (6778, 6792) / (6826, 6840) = 1.05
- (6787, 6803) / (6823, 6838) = 1.06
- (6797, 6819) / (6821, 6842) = 1.05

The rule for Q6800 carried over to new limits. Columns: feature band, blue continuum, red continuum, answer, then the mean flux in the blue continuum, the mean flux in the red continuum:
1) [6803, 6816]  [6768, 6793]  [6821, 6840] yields 0.04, 31.6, 33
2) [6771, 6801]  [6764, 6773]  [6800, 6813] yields -0.01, 31.3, 31.4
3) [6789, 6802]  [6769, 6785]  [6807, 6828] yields 0.01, 31.6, 32.3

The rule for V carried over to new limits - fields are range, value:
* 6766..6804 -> 31.6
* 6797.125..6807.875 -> 31.6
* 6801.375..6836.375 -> 32.4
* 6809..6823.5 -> 32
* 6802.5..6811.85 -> 31.3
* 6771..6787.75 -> 31.6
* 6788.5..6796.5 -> 31.5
